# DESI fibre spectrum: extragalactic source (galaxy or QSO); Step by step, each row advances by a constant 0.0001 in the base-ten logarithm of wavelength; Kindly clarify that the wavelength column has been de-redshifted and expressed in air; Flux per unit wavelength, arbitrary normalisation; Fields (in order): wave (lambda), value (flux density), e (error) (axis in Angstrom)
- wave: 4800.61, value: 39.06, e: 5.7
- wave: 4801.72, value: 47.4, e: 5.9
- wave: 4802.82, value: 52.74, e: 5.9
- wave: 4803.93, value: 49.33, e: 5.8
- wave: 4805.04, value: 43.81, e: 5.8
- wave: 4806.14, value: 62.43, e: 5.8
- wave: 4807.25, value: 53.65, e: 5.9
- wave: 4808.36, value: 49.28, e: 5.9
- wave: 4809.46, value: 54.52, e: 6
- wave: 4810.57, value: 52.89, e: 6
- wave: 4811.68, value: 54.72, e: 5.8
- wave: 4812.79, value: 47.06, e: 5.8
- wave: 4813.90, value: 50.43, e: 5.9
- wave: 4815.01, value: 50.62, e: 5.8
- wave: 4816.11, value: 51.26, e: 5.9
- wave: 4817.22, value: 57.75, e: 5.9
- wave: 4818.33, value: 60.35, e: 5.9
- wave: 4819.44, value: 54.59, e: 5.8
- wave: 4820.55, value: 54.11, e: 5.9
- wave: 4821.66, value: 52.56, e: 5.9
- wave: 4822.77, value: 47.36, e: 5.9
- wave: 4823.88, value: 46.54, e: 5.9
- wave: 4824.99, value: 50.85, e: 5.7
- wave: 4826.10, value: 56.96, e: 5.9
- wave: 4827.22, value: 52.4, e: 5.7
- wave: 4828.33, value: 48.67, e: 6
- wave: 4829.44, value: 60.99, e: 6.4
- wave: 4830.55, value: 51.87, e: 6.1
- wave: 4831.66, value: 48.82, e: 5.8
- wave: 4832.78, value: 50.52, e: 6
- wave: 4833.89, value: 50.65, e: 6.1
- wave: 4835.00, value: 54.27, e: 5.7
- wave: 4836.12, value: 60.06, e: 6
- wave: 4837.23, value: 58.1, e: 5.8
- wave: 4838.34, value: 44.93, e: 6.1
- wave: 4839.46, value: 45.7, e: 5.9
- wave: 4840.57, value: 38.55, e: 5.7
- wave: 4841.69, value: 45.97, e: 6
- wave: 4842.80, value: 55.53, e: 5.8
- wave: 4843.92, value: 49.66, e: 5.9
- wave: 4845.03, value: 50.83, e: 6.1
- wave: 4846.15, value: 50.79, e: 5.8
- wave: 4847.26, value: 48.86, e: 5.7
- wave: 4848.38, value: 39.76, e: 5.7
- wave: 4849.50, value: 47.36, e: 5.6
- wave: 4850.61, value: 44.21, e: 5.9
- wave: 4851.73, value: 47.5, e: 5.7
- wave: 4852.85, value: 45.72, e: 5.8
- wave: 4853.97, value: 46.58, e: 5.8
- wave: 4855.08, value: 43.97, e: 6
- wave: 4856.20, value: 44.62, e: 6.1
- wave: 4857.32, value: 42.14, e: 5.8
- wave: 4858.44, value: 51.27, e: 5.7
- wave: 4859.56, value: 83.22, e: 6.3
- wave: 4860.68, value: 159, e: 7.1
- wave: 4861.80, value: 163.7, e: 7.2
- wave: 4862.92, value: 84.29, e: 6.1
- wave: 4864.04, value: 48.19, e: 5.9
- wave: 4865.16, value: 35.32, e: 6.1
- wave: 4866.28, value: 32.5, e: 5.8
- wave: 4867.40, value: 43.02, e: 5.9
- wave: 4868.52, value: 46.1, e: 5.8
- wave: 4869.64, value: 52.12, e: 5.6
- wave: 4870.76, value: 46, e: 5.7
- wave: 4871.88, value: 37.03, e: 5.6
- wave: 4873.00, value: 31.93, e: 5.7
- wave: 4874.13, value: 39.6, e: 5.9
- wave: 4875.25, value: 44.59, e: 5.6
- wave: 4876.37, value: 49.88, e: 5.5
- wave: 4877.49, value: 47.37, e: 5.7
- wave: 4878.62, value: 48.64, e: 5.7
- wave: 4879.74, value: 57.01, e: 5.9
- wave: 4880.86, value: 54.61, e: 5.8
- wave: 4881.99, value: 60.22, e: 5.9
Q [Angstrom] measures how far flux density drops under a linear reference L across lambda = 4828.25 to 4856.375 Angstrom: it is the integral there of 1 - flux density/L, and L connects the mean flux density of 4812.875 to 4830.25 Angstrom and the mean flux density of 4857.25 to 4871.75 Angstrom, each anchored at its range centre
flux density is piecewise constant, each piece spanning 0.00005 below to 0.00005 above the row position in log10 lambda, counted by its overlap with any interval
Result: 5.10 Angstrom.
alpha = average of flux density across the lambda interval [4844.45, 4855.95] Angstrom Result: 46.5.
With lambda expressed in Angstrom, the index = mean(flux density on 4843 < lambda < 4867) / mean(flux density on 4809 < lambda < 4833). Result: 1.14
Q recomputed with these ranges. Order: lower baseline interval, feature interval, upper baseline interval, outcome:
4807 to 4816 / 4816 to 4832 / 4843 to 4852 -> -0.9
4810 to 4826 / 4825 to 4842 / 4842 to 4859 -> -0.5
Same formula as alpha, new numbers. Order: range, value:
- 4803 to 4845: 51.8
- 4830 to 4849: 49.7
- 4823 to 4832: 52.1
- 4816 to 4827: 53.2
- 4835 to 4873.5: 54.9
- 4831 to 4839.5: 52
